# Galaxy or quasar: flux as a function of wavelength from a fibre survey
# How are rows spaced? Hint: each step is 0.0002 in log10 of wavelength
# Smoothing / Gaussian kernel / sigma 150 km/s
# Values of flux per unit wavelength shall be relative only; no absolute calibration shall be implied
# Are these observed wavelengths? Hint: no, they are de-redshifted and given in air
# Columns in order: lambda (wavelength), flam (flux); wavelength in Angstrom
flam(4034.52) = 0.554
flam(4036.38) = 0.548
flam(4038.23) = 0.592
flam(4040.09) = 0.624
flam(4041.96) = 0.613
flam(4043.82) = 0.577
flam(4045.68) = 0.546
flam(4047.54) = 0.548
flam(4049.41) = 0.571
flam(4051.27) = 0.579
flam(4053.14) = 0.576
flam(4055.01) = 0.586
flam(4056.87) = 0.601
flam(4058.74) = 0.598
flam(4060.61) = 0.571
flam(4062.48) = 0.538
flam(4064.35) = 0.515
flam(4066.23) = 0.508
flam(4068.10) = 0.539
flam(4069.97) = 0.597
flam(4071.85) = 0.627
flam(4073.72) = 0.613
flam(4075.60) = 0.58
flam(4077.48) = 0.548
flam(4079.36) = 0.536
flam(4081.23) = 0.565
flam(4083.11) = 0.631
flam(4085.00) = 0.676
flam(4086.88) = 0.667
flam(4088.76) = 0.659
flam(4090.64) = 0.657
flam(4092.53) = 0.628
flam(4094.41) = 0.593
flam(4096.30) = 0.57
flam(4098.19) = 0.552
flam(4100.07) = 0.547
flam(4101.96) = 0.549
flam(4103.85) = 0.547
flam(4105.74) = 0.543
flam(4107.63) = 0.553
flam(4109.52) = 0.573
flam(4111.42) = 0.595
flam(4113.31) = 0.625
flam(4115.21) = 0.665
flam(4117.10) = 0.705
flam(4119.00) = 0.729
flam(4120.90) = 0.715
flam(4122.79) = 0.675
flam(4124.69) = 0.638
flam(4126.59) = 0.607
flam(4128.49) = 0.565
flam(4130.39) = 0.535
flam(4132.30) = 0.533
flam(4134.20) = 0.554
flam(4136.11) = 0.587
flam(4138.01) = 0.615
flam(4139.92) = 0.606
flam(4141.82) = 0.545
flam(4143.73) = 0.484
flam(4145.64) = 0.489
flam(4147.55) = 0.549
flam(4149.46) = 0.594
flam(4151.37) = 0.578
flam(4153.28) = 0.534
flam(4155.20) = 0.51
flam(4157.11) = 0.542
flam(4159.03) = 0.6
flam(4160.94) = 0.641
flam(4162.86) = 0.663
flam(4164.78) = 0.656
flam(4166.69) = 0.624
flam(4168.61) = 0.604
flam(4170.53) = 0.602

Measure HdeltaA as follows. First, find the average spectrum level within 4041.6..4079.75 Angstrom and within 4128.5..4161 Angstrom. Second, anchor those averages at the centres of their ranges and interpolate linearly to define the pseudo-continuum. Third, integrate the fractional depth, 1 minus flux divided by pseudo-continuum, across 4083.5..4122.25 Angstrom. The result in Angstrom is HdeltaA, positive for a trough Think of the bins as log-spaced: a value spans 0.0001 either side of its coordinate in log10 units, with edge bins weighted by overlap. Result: -3.8 Angstrom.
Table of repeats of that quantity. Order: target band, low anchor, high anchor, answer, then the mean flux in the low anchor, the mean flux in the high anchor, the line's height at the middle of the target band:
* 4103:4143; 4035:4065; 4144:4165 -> -2.2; 0.574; 0.572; 0.573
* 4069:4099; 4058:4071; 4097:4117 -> -2.2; 0.552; 0.58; 0.565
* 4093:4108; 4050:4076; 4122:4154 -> 0.3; 0.573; 0.57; 0.571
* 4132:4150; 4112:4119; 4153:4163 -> 1.7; 0.67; 0.578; 0.615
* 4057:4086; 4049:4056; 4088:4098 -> 0.9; 0.579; 0.615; 0.596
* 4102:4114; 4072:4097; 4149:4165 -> 0.7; 0.61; 0.588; 0.603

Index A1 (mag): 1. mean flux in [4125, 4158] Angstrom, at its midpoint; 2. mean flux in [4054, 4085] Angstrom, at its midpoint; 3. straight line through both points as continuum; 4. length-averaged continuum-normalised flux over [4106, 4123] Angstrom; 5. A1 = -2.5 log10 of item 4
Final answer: -0.144 mag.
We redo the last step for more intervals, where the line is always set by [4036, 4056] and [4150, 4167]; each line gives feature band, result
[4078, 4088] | -0.05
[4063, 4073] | 0.05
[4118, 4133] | -0.07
